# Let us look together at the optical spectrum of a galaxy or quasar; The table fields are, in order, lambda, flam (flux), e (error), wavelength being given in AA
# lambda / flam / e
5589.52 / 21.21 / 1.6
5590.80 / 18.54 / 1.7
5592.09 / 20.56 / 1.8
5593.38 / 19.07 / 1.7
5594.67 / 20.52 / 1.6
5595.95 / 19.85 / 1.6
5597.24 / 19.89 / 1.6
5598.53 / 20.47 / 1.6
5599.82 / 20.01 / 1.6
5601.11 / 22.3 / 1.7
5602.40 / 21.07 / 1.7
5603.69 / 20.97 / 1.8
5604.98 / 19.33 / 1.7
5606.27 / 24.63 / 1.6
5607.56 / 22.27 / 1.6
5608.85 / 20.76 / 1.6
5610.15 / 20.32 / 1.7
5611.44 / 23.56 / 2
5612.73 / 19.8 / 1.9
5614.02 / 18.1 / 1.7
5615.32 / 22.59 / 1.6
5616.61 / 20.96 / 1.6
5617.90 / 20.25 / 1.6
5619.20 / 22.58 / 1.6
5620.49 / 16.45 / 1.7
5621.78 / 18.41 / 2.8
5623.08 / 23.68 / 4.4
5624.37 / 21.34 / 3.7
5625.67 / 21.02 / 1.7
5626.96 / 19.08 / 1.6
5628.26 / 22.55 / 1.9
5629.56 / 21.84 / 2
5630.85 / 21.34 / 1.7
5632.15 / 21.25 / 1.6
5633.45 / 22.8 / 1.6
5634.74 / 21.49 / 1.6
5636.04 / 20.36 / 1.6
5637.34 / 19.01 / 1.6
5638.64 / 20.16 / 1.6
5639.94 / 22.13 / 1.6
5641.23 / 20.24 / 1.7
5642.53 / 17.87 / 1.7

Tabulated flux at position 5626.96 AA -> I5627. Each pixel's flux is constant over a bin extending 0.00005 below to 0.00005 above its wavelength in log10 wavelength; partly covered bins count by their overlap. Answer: 19.08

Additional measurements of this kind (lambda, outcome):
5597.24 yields 19.89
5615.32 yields 22.59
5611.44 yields 23.56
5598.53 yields 20.47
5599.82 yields 20.01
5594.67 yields 20.52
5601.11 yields 22.3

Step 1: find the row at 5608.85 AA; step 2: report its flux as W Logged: 20.76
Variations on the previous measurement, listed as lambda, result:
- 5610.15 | 20.32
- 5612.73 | 19.8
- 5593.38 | 19.07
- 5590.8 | 18.54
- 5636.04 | 20.36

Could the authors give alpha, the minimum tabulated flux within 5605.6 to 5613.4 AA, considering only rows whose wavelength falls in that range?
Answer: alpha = 19.8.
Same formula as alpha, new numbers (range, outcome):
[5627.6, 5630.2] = 21.84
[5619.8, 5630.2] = 16.45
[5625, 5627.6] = 19.08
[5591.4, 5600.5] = 19.07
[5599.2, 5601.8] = 20.01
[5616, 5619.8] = 20.25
